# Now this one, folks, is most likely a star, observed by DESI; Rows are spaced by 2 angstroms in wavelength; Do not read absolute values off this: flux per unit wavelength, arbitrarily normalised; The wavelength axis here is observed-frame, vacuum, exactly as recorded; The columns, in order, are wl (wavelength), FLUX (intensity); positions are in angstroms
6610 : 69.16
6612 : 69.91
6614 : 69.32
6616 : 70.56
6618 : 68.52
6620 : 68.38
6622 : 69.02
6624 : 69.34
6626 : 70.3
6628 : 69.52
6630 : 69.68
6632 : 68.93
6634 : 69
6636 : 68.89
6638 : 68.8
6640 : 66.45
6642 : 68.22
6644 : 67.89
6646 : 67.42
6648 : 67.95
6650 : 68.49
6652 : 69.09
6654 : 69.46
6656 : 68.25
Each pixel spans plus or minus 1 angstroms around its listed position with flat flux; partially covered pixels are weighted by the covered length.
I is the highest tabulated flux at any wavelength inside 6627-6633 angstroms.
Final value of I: 69.68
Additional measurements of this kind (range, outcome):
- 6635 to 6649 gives 68.89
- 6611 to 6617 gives 70.56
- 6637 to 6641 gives 68.8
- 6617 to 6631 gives 70.3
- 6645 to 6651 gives 68.49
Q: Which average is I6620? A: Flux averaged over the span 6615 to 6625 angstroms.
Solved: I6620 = 69.2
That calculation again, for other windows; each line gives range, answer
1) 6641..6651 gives 68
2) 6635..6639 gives 68.8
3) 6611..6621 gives 69.3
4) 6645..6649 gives 67.7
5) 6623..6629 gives 69.7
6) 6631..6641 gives 68.4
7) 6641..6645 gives 68.1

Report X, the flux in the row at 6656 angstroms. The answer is 68.25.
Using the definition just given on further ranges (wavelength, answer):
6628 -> 69.52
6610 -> 69.16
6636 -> 68.89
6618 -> 68.52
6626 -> 70.3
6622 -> 69.02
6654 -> 69.46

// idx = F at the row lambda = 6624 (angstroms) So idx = 69.34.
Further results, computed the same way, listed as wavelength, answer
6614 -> 69.32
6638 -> 68.8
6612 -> 69.91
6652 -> 69.09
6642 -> 68.22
